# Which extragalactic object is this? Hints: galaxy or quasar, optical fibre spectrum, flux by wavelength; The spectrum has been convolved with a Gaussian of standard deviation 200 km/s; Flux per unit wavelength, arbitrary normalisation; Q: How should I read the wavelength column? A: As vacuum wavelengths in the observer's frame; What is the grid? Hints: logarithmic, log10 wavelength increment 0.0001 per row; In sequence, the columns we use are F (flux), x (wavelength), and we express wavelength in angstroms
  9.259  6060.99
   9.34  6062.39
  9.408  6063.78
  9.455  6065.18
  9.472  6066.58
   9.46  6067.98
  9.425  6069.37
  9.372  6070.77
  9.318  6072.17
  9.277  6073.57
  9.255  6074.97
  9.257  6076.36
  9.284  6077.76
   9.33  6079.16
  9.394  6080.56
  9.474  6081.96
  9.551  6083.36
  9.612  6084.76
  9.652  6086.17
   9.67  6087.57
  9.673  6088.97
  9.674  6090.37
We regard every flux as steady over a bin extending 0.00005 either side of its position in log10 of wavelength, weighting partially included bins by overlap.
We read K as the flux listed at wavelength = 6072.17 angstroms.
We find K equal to 9.318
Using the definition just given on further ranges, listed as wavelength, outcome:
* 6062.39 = 9.34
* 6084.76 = 9.612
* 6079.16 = 9.33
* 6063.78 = 9.408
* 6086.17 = 9.652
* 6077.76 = 9.284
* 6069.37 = 9.425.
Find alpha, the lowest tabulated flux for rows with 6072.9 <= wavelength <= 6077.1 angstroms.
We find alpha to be 9.255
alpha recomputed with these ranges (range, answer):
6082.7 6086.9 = 9.551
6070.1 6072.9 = 9.318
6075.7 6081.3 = 9.257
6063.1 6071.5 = 9.372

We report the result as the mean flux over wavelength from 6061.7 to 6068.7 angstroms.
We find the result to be 9.43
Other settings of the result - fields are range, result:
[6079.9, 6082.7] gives 9.44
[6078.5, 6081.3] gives 9.36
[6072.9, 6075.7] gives 9.29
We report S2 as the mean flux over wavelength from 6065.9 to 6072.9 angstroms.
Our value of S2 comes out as 9.41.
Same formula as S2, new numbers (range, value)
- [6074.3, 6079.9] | 9.3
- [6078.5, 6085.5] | 9.46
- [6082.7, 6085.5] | 9.56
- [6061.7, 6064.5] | 9.38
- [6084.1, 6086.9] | 9.61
